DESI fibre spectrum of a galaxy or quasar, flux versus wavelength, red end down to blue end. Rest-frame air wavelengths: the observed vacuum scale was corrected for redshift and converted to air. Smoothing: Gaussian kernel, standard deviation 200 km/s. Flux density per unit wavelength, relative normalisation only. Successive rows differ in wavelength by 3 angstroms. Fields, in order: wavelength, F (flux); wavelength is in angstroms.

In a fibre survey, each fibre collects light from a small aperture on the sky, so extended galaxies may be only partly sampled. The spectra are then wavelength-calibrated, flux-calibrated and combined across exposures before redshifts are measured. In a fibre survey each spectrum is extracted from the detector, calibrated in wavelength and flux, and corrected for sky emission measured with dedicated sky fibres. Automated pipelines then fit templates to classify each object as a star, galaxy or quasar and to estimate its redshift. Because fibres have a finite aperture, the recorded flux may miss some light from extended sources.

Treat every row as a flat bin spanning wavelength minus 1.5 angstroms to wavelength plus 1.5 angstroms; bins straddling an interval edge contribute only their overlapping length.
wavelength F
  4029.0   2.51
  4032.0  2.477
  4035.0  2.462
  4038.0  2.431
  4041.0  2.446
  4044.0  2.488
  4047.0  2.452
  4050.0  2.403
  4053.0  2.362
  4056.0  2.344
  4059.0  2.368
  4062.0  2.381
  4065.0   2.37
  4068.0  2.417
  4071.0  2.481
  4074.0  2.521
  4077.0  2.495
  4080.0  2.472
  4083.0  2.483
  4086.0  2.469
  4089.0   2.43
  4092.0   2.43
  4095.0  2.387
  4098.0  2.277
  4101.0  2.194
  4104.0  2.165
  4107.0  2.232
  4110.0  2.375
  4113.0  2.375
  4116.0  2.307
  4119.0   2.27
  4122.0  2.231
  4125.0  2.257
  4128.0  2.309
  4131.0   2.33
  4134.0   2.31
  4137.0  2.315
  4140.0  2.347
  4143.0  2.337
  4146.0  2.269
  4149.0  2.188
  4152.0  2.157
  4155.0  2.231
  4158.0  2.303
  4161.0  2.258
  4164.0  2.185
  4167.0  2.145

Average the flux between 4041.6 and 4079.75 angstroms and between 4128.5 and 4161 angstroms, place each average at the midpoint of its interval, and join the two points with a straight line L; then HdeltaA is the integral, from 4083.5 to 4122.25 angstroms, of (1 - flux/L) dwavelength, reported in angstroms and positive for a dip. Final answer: 0.4 angstroms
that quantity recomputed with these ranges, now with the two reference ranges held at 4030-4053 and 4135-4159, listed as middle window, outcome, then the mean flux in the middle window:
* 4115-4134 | 0.17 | 2.29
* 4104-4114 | 0.14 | 2.3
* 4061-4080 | -0.40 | 2.45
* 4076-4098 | -0.64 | 2.44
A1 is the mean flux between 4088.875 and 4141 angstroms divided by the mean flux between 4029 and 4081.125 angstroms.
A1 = 0.95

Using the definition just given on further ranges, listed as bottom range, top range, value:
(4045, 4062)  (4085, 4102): 0.99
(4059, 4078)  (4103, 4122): 0.94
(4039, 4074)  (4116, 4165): 0.94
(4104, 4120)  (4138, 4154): 0.98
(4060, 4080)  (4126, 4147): 0.95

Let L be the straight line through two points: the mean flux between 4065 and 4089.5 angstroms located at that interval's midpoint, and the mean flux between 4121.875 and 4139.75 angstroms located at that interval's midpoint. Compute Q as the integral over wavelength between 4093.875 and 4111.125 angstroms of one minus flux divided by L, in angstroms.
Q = 0.9 angstroms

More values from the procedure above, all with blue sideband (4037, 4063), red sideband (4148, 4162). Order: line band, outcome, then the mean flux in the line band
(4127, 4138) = -0.2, 2.32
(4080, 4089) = -0.5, 2.47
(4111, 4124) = 0.0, 2.3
